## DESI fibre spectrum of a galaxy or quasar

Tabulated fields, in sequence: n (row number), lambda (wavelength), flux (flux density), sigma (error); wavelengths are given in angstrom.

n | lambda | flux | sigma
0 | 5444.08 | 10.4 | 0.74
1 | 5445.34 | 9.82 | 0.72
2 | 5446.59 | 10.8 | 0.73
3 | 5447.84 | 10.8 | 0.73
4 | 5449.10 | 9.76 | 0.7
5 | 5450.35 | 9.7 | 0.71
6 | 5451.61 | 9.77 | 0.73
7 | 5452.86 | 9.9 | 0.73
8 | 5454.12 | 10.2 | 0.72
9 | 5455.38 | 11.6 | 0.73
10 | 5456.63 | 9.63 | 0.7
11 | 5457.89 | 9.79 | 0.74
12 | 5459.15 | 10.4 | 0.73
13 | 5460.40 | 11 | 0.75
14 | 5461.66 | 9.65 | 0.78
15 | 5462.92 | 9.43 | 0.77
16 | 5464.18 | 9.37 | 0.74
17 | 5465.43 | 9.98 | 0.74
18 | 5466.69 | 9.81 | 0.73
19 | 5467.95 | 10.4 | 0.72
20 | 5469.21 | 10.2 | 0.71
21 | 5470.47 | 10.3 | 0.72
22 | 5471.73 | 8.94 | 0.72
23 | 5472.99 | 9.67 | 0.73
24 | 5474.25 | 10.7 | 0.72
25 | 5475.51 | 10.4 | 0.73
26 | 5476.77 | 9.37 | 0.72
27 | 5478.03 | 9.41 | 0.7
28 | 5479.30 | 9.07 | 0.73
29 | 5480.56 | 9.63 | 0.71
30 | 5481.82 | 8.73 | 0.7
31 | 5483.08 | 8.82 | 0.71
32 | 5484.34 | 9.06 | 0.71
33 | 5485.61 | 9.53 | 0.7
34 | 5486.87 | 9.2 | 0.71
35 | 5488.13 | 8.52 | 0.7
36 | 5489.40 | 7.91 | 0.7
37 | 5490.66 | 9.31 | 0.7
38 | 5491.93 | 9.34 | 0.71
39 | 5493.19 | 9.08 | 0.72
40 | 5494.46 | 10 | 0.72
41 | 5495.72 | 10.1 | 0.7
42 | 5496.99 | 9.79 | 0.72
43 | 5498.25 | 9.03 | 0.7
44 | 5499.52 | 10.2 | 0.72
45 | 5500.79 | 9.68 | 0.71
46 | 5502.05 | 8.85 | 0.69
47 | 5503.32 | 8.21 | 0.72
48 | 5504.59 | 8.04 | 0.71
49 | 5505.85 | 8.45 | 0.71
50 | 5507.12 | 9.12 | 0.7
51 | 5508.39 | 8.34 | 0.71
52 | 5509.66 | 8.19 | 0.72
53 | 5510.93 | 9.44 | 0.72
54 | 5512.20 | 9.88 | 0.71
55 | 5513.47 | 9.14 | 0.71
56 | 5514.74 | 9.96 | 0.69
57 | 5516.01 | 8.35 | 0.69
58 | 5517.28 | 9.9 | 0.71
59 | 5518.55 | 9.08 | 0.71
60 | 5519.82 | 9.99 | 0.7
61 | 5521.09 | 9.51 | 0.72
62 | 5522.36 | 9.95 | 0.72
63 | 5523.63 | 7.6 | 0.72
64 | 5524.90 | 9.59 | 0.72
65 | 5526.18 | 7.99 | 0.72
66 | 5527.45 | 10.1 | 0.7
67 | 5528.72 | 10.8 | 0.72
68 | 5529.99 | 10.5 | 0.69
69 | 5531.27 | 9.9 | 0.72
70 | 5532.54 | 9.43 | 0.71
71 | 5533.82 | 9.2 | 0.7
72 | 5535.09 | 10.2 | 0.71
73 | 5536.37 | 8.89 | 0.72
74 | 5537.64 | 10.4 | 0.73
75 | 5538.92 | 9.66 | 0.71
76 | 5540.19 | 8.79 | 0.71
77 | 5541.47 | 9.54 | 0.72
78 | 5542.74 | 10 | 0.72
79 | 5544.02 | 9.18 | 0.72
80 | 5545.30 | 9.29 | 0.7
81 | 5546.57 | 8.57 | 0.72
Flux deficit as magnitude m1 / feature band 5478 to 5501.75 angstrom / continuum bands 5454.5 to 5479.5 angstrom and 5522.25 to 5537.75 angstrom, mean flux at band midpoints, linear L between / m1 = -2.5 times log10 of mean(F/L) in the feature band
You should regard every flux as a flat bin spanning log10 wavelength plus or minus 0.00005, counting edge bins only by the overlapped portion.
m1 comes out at 0.06 mag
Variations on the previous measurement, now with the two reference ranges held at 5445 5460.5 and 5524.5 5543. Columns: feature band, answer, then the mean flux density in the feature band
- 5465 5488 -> 0.052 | 9.6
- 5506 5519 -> 0.080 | 9.11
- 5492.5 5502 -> 0.030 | 9.65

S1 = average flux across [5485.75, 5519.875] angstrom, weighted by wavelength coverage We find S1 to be 9.14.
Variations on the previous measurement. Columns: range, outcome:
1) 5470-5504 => 9.36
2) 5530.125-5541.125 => 9.59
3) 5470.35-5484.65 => 9.49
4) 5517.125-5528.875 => 9.38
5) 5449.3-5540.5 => 9.5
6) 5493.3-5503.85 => 9.47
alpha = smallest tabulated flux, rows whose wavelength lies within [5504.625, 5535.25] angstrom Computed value 7.6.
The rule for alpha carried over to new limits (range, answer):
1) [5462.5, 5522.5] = 7.91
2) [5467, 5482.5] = 8.73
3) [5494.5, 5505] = 8.04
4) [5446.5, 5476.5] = 8.94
